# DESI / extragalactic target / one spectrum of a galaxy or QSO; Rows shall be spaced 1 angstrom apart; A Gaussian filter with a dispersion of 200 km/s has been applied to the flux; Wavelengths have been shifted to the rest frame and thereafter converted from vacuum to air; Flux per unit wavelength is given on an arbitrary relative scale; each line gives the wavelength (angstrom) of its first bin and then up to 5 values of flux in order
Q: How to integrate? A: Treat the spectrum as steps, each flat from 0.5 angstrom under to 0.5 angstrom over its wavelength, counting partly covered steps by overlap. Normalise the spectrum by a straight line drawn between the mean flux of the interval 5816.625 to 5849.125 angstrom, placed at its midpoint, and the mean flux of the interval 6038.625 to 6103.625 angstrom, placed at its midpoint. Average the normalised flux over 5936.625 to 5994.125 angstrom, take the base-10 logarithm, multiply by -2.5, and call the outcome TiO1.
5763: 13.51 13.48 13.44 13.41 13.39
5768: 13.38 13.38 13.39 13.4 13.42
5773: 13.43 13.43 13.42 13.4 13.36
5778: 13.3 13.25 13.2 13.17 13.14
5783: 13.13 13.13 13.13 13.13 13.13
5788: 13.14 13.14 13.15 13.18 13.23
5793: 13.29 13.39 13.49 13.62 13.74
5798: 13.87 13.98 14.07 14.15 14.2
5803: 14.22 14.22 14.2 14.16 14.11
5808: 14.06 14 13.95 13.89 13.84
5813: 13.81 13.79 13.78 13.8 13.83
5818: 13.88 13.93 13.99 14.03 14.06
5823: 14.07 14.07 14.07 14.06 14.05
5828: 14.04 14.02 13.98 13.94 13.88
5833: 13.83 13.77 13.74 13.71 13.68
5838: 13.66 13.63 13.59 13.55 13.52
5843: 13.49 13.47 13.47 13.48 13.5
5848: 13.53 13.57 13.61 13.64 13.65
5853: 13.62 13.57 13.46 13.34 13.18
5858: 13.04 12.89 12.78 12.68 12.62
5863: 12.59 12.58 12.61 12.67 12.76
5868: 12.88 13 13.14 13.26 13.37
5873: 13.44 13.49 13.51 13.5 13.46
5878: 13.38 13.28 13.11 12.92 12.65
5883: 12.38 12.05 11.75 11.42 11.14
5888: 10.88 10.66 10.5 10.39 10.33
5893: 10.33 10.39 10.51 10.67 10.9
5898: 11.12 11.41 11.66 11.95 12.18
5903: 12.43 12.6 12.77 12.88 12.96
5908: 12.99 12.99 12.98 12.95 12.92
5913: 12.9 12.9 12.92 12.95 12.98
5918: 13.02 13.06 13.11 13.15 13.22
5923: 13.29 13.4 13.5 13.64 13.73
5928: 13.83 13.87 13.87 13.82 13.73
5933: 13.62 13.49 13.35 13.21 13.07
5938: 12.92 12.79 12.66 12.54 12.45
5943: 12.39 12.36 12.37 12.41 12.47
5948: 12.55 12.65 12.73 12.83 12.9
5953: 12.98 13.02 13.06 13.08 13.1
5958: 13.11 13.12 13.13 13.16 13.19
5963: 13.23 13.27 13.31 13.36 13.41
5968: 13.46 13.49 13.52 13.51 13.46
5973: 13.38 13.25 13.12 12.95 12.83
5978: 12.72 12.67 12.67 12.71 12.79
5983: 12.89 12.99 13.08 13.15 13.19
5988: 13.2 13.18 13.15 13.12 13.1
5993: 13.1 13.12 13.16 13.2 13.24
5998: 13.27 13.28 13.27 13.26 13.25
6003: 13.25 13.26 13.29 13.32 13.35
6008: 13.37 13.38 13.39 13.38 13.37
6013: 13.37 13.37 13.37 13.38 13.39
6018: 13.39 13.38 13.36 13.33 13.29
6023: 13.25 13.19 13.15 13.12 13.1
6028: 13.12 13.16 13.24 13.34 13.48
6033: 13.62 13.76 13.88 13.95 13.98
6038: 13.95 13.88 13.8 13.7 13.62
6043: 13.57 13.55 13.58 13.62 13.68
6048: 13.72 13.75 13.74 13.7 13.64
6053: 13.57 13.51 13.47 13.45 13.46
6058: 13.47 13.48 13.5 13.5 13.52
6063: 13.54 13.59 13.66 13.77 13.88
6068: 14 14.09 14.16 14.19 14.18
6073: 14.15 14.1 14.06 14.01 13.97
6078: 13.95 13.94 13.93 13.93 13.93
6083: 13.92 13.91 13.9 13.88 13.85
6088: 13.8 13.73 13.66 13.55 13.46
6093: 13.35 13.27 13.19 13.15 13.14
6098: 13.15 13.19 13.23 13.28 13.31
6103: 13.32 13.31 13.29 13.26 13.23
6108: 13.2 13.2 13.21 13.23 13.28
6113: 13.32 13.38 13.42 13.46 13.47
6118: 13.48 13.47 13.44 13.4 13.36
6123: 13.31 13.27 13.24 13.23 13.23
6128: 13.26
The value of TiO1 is 0.06 mag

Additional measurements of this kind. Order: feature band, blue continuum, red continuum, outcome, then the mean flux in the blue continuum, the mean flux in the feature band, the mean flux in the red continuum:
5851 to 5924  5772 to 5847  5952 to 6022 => 0.08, 13.7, 12.5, 13.2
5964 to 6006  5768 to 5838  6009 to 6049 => 0.03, 13.7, 13.2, 13.5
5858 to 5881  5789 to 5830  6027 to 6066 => 0.06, 13.9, 13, 13.6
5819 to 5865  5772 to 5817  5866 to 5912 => -0.05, 13.6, 13.6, 12.2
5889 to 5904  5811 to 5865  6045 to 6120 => 0.22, 13.6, 11.1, 13.6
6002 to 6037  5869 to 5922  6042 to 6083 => 0.00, 12.3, 13.4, 13.8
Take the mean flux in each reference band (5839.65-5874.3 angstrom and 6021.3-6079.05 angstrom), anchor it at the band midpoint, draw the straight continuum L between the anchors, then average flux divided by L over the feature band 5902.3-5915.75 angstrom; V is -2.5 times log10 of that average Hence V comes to 0.041 mag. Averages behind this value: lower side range 13.2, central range 12.9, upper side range 13.7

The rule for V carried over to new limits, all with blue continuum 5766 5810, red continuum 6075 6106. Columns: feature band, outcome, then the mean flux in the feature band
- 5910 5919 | 0.05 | 13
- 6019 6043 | 0.01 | 13.5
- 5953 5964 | 0.04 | 13.1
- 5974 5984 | 0.06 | 12.8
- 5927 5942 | 0.02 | 13.3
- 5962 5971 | 0.01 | 13.4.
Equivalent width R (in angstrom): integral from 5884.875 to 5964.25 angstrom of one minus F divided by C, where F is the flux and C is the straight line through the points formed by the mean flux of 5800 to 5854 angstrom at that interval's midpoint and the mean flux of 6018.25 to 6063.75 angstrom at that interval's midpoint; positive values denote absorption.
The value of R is 6.4 angstrom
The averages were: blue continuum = 13.8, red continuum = 13.5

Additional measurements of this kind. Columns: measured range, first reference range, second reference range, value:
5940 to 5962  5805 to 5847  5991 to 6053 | 1.3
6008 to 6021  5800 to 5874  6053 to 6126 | 0.2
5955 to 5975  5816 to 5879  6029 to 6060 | 0.4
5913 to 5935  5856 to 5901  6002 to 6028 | -1.4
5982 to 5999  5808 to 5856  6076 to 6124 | 0.6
